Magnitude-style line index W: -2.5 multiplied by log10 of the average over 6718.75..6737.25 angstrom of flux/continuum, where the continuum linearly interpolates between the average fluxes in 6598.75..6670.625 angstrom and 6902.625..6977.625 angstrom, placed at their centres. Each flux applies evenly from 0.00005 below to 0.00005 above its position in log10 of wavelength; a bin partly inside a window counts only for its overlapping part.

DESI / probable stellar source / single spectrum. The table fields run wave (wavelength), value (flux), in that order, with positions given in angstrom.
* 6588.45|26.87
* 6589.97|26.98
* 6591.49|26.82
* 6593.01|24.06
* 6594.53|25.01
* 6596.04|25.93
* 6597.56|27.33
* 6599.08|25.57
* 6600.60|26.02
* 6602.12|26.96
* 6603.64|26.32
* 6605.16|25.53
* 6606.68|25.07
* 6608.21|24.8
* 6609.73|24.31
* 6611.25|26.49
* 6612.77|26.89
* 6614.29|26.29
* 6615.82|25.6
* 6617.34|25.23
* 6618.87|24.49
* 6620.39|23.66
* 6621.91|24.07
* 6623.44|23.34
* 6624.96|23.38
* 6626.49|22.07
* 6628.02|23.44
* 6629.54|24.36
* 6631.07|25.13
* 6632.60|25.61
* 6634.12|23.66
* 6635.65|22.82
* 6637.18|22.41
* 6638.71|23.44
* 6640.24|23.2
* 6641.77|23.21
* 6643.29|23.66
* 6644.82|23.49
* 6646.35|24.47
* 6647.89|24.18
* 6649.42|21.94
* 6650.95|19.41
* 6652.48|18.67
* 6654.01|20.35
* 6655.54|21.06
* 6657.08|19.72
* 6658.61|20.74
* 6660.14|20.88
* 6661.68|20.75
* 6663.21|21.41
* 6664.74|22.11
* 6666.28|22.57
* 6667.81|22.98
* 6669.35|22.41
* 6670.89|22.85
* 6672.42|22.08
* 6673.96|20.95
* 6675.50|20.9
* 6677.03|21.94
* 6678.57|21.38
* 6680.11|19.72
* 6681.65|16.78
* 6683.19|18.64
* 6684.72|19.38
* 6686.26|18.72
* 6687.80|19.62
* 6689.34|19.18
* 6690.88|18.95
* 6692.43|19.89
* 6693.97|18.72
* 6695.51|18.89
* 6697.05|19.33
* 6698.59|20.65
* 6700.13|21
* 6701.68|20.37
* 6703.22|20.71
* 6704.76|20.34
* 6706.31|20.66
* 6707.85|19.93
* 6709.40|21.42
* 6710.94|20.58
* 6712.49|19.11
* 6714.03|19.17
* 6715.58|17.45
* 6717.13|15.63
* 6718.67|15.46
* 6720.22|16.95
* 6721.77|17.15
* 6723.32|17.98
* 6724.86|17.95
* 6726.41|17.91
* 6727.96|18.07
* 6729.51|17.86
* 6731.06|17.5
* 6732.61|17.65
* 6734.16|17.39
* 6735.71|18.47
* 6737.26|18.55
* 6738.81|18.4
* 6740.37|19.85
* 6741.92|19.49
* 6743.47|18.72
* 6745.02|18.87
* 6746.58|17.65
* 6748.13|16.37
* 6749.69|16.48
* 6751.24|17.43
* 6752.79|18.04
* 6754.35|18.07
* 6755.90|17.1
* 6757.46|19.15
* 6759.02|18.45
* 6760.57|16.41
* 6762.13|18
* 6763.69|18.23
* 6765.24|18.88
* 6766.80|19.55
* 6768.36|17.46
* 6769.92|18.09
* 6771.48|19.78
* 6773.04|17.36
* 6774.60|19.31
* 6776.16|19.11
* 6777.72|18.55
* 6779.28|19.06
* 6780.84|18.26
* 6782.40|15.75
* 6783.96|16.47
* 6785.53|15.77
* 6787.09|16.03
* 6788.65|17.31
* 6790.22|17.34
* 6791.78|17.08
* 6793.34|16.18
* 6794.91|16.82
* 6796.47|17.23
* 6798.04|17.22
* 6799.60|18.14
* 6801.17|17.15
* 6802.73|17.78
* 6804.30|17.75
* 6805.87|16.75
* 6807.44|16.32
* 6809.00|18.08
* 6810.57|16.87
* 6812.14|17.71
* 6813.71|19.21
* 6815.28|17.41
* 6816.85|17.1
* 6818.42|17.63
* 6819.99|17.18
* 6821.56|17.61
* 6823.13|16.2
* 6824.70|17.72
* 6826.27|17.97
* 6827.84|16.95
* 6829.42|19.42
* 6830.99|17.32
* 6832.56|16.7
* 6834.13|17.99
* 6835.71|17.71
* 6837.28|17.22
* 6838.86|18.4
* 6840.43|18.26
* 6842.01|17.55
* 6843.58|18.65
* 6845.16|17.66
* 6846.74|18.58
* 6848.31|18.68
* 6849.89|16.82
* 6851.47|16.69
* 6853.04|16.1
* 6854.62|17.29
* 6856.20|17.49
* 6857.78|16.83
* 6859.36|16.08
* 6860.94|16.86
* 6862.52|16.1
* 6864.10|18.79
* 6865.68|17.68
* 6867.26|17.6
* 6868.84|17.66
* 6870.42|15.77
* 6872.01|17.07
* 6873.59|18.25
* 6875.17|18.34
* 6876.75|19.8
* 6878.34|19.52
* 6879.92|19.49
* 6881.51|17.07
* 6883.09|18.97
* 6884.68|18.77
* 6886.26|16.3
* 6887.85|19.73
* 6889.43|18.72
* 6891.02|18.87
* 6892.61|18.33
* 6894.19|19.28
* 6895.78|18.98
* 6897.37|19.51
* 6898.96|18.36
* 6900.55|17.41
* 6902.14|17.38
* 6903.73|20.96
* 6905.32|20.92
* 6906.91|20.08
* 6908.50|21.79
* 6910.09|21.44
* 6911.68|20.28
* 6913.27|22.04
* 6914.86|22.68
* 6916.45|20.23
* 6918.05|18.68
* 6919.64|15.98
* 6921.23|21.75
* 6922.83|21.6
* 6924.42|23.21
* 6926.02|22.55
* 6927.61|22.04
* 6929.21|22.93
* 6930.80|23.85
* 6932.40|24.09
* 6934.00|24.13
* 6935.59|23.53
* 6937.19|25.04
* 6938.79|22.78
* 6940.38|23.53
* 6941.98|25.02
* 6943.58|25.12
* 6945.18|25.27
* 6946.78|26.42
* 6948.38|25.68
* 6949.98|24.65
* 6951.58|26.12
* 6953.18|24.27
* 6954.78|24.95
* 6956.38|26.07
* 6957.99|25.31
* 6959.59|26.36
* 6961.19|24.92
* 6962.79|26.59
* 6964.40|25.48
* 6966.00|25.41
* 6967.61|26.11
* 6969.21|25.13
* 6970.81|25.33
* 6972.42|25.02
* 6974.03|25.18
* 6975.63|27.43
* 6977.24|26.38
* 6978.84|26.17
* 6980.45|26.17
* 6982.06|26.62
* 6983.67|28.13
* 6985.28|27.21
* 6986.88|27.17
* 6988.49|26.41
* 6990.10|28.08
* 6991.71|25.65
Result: 0.31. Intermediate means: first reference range 23.5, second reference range 23.7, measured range 17.7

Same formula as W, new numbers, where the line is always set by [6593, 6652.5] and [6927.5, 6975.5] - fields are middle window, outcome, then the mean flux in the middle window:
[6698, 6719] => 0.25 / 19.5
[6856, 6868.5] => 0.40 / 17.2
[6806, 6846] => 0.37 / 17.6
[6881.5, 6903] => 0.32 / 18.5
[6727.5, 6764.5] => 0.34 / 18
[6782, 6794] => 0.43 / 16.5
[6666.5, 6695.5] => 0.20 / 20.3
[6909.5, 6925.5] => 0.19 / 20.8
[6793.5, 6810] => 0.39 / 17.3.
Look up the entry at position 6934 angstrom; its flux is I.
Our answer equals 24.13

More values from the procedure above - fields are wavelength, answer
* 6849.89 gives 16.82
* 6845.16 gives 17.66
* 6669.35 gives 22.41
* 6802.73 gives 17.78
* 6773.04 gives 17.36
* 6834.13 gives 17.99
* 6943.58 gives 25.12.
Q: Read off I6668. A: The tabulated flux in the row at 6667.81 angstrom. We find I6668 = 22.98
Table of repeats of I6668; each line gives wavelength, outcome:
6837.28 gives 17.22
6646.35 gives 24.47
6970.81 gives 25.33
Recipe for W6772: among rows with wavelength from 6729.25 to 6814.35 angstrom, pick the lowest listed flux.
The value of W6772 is 15.75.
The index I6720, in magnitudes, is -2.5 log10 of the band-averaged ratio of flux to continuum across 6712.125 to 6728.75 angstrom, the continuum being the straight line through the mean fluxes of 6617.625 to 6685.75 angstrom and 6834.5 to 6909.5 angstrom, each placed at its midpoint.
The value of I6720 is 0.19 mag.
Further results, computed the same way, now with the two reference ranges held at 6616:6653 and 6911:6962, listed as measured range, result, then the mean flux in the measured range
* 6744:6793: 0.30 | 17.8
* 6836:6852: 0.30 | 17.9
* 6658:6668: 0.09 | 21.6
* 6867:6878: 0.30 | 17.9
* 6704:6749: 0.26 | 18.4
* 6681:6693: 0.23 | 18.9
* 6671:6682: 0.13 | 20.8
